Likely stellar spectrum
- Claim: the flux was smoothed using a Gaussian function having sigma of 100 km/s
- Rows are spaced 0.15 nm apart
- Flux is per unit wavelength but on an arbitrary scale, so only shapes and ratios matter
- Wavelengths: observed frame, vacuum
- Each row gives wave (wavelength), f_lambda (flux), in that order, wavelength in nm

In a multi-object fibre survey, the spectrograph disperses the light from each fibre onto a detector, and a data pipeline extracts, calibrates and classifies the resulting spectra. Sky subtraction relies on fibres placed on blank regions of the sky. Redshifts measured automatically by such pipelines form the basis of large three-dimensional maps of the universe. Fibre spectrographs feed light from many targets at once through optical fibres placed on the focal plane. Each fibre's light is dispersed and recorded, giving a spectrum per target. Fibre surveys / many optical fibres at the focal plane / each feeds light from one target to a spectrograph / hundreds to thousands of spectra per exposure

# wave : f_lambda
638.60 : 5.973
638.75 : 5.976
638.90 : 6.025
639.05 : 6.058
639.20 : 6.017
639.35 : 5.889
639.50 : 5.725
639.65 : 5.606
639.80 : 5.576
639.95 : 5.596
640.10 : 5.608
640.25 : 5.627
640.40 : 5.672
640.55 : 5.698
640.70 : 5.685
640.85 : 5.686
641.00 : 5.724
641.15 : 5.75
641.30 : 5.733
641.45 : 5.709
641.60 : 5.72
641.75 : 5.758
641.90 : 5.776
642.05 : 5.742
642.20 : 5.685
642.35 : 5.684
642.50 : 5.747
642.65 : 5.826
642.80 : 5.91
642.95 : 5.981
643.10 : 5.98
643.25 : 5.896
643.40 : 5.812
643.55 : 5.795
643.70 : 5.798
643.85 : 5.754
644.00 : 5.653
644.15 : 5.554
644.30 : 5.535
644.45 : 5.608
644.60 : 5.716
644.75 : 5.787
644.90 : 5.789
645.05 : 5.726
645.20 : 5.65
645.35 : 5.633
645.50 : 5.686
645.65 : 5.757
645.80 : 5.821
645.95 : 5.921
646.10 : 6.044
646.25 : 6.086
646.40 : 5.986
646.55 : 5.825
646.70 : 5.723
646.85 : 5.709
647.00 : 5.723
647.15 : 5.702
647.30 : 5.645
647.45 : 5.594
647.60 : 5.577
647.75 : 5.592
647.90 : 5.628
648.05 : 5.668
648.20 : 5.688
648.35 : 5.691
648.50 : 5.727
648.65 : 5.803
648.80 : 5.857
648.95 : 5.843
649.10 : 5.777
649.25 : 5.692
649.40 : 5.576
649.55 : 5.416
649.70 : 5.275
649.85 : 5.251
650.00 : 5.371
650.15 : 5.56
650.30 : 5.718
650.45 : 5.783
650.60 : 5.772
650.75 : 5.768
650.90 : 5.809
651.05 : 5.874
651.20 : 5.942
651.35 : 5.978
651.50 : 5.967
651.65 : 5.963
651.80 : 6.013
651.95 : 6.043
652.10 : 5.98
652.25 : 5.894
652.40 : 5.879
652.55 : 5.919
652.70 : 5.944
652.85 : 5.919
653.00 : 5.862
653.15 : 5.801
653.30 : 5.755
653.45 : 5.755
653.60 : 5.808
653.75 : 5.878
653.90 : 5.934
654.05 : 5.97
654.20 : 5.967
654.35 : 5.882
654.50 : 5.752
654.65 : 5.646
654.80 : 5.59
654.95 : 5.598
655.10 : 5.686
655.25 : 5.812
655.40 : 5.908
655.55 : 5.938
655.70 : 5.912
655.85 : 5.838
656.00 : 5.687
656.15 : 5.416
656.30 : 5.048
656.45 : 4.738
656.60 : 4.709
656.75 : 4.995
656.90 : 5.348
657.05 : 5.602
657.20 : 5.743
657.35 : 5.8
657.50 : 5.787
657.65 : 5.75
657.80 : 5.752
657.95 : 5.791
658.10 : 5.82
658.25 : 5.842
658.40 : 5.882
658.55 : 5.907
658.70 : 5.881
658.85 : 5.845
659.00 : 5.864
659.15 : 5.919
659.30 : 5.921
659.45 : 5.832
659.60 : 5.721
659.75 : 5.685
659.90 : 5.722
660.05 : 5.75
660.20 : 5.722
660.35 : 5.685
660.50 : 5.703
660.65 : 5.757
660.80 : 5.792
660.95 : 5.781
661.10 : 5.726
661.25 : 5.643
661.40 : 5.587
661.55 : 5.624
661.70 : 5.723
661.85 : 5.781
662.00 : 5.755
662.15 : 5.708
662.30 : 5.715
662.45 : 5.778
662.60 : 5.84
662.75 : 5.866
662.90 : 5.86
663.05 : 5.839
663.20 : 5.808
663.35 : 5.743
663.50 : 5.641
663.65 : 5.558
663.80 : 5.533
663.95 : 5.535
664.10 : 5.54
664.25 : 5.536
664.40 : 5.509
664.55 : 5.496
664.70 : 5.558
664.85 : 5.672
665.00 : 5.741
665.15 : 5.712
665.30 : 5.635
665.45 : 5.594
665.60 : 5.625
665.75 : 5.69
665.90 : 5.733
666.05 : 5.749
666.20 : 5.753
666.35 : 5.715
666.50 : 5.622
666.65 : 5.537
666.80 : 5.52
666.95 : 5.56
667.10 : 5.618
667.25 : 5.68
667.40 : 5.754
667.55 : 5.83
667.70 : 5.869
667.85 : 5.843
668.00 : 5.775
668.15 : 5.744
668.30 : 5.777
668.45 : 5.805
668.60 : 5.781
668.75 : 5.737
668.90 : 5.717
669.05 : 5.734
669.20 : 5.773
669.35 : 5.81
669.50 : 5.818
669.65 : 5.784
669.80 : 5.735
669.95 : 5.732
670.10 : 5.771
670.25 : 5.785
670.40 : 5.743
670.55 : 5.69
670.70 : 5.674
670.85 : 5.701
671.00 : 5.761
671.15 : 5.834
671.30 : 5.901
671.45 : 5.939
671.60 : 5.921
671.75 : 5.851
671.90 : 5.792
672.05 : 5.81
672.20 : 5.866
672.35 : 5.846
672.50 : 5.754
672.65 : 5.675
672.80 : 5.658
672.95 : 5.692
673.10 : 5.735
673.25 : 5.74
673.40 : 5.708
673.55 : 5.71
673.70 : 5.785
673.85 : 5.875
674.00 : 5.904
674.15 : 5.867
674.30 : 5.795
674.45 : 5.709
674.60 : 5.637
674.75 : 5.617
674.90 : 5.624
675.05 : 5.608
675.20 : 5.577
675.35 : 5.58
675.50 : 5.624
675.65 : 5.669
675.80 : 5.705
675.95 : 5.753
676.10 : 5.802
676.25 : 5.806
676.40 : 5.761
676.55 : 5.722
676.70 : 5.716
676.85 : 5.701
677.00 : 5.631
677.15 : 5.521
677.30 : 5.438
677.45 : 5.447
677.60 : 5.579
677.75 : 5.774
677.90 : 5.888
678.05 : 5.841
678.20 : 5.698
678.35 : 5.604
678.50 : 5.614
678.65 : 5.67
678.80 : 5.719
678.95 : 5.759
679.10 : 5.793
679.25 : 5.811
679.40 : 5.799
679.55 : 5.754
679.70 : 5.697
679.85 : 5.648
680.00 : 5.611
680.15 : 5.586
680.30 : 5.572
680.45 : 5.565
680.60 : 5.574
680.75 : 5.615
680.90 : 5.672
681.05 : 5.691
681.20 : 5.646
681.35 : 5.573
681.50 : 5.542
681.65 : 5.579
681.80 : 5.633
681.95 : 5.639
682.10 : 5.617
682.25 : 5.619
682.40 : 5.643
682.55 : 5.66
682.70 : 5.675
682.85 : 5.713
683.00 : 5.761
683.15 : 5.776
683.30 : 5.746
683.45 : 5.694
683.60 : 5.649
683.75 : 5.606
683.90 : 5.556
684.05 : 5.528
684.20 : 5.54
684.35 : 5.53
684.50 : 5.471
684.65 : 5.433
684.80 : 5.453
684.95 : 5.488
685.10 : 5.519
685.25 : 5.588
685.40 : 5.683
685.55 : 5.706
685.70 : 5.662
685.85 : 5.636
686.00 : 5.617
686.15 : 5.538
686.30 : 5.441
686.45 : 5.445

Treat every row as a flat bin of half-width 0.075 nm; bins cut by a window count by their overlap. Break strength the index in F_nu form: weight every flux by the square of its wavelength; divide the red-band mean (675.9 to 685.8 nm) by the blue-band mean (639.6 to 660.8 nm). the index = 1.1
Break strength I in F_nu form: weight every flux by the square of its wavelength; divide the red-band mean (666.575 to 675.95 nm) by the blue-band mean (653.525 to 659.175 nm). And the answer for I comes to 1.06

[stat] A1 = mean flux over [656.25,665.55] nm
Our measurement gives 5.67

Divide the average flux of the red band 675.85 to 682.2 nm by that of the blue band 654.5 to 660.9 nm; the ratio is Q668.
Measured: 1.00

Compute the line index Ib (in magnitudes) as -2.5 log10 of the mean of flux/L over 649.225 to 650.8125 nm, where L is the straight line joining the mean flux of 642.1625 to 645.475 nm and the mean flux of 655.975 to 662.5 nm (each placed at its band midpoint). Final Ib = 0.031 mag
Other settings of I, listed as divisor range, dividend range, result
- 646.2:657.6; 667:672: 1.07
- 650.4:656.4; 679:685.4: 1.05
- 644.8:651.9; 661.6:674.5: 1.06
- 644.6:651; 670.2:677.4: 1.09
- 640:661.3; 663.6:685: 1.06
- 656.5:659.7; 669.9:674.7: 1.06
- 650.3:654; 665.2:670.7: 1.02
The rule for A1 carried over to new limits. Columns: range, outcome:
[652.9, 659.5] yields 5.71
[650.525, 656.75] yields 5.76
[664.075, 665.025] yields 5.57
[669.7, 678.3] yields 5.73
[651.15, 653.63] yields 5.91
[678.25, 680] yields 5.71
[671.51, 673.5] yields 5.77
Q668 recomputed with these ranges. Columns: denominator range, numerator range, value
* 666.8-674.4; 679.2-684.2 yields 0.98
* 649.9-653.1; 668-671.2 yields 0.98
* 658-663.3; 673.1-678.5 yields 0.99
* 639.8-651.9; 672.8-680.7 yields 0.99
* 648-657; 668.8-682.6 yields 1.00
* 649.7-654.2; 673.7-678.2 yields 0.98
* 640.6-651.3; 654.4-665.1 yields 0.99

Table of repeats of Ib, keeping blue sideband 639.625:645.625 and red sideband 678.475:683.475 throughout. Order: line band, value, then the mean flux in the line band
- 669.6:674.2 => -0.019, 5.78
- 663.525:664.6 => 0.030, 5.54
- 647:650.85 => 0.014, 5.64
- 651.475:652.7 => -0.046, 5.96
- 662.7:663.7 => -0.013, 5.76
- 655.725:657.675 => 0.054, 5.42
